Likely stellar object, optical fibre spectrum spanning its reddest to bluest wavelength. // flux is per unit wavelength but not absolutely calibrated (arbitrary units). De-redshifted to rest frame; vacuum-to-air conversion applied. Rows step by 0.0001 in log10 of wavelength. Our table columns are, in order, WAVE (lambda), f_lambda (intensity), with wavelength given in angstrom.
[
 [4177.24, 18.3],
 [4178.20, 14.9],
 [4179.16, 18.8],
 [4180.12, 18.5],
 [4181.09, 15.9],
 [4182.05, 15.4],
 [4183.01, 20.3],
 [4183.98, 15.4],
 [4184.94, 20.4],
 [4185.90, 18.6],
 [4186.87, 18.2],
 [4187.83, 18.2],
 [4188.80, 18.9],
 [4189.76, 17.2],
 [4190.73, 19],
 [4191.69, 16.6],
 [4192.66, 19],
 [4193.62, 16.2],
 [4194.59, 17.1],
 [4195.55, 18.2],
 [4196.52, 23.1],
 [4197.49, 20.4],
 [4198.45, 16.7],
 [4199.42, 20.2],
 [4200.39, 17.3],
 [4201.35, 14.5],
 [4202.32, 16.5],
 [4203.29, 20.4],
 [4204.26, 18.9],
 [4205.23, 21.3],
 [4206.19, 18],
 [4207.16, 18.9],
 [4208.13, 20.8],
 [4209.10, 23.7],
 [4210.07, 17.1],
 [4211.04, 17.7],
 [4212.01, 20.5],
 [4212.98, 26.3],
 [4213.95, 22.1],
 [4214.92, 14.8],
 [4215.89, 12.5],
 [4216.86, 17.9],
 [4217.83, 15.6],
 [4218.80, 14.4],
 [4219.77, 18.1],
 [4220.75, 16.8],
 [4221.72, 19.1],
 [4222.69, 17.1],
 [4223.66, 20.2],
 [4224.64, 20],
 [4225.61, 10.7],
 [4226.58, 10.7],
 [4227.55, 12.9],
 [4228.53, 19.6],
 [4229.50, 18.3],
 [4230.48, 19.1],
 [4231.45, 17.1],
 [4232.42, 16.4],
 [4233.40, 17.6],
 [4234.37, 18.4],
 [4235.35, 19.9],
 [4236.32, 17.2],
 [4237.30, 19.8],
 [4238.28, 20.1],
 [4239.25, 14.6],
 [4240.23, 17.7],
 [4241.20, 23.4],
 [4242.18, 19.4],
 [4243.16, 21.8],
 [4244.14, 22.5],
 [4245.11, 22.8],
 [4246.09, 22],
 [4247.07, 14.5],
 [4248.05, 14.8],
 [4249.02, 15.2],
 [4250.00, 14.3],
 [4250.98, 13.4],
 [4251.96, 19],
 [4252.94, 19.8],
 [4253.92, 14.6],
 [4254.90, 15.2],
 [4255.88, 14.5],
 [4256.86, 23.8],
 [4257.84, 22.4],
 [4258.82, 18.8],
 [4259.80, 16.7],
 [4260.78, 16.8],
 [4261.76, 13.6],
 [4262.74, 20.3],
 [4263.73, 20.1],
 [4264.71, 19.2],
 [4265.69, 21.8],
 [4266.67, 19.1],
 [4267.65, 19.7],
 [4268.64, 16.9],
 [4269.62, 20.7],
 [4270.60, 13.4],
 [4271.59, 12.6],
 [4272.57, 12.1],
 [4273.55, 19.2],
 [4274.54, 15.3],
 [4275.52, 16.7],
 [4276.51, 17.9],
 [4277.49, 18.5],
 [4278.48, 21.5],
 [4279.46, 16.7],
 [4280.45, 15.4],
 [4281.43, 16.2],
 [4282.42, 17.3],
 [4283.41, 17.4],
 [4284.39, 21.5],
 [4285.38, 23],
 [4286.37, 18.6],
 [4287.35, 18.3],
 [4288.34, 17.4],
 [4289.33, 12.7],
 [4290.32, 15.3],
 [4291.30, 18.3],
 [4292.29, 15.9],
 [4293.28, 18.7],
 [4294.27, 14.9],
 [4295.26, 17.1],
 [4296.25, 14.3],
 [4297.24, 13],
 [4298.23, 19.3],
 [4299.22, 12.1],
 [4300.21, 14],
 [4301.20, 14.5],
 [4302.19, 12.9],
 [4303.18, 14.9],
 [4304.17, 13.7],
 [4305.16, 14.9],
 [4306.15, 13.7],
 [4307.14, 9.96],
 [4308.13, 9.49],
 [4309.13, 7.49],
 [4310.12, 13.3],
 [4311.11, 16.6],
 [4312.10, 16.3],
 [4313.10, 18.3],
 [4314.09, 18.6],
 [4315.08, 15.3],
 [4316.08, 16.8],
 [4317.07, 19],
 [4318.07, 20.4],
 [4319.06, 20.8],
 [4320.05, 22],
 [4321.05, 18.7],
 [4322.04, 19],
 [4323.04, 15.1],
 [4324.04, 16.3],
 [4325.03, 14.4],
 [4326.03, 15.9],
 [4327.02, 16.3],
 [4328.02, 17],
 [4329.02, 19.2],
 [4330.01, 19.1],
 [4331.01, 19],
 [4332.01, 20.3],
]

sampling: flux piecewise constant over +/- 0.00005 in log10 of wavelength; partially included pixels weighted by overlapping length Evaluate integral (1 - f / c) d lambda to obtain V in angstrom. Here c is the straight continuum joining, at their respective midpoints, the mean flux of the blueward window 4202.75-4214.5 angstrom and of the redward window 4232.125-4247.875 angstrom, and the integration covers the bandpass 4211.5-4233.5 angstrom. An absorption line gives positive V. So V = 2.9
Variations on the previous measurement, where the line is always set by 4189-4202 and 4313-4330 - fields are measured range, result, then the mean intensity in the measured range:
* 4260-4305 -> 2.76 angstrom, 16.8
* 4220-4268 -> 0.01 angstrom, 18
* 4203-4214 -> -1.41 angstrom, 20.4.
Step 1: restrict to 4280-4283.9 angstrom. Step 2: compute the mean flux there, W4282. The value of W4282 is 16.6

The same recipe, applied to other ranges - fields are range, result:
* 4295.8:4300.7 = 14.5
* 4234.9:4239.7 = 18.3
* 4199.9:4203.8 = 17.2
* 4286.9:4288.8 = 17.8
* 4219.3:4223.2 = 17.8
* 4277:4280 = 18.8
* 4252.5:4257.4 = 17.6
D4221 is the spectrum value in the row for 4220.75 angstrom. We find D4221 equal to 16.8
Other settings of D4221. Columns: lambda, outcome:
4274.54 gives 15.3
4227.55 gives 12.9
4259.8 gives 16.7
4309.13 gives 7.49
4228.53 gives 19.6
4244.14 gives 22.5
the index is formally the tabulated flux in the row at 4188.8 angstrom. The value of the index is 18.9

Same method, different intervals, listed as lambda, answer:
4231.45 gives 17.1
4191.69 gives 16.6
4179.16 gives 18.8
